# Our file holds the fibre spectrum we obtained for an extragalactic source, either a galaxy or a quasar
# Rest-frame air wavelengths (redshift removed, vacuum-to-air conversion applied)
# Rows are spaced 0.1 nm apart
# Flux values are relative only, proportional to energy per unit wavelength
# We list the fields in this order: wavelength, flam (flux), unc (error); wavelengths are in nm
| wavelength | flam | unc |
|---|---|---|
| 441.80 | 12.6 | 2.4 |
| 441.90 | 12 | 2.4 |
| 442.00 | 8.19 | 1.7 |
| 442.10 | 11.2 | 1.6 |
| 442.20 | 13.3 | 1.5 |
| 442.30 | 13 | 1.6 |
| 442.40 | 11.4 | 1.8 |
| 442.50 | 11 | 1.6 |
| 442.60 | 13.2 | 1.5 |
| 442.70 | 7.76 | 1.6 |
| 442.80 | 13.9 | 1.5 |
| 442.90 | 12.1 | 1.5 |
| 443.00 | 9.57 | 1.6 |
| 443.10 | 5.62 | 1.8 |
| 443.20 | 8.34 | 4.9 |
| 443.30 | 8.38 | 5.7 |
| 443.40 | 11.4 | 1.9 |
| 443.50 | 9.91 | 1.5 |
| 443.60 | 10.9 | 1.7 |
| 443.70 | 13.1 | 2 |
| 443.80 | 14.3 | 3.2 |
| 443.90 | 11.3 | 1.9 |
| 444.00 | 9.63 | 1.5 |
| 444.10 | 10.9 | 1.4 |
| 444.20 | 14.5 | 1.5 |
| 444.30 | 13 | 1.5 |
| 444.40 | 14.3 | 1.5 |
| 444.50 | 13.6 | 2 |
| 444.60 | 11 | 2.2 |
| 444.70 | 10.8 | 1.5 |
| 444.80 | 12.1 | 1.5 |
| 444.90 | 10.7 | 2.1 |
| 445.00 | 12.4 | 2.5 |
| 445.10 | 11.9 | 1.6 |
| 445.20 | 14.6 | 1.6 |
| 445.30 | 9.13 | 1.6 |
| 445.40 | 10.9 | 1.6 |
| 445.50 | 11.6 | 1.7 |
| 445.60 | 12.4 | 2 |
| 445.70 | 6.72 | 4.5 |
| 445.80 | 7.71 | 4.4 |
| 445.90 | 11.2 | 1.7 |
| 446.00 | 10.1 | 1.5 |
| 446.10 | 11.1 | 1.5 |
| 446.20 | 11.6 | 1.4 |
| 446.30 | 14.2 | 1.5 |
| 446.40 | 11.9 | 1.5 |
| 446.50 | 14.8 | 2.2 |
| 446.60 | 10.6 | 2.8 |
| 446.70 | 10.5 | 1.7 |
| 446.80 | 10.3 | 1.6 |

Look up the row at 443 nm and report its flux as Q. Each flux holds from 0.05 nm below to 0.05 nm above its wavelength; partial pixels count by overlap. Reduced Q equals 9.57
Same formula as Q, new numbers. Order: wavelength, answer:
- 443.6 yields 10.9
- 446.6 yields 10.6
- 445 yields 12.4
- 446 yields 10.1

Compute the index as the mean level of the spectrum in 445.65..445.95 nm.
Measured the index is 8.54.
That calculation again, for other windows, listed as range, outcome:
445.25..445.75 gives 10.2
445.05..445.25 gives 13.2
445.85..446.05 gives 10.6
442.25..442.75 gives 11.3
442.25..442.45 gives 12.2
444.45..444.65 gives 12.3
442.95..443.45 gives 8.66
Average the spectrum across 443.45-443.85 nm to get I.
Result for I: 12.1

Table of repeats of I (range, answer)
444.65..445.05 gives 11.5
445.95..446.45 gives 11.8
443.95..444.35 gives 12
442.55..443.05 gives 11.3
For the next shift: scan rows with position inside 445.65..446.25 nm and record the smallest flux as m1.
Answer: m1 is 6.72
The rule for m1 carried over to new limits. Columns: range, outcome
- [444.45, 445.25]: 10.7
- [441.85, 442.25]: 8.19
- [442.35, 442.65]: 11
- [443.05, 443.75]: 5.62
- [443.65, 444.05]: 9.63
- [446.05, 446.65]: 10.6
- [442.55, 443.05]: 7.76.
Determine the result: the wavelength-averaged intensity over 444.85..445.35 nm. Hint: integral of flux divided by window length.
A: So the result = 11.7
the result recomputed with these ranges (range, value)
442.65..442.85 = 10.8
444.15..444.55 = 13.8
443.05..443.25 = 6.98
